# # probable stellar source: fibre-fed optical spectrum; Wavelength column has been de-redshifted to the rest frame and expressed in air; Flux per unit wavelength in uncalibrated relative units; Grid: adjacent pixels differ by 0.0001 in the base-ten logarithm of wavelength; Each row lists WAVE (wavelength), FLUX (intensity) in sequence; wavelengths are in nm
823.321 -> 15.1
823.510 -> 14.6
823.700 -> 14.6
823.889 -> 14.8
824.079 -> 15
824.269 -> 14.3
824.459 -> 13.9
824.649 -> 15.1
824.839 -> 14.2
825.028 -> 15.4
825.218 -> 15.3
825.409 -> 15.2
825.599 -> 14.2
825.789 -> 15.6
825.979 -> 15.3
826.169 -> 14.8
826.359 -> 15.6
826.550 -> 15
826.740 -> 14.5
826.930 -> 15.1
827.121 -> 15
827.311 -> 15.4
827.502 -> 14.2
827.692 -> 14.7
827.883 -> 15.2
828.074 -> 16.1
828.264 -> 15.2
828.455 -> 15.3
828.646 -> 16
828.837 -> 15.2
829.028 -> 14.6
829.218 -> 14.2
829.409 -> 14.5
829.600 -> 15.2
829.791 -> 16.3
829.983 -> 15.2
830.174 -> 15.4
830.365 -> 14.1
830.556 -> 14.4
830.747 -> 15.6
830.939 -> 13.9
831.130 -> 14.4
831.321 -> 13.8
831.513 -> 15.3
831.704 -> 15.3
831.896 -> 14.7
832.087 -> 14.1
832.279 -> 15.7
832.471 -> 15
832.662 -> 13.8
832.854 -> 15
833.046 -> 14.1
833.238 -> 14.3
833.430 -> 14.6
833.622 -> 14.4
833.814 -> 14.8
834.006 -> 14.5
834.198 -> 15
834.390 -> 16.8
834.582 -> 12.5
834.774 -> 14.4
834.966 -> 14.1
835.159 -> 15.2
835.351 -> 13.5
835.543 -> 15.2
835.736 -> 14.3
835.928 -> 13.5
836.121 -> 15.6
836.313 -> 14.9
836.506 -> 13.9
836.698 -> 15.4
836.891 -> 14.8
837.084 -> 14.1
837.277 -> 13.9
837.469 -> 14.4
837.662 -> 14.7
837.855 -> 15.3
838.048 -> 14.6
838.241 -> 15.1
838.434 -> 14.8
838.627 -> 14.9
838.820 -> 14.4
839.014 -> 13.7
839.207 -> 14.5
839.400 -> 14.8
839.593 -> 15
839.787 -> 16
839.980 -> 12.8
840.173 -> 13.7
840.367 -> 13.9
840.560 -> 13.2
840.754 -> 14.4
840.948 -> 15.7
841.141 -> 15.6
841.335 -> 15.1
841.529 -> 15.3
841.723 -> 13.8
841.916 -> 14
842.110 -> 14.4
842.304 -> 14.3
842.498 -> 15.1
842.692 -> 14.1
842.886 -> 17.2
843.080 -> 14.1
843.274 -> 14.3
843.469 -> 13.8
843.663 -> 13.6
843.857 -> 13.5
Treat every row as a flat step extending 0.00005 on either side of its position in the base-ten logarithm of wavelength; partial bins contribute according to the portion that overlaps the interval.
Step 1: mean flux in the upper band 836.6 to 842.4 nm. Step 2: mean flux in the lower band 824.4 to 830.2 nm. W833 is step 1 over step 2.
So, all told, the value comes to 1.0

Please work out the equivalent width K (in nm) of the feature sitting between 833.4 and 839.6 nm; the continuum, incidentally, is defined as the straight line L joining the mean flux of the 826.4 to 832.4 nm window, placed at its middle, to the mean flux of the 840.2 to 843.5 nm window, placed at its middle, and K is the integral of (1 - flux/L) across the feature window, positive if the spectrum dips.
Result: 0.070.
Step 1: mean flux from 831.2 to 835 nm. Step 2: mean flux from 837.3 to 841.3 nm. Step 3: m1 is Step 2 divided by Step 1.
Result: 1.00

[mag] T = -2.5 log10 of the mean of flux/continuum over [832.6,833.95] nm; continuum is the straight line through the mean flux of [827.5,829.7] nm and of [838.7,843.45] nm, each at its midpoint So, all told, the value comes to 0.03 mag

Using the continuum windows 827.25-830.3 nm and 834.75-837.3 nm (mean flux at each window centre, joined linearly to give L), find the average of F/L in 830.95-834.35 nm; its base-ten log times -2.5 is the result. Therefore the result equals 0.01 mag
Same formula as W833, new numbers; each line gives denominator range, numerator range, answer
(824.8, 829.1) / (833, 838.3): 0.96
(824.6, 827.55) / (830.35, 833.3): 0.97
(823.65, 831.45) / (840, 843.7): 0.97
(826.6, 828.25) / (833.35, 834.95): 0.97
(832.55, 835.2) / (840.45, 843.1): 1.02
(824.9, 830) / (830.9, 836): 0.96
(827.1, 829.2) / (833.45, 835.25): 0.97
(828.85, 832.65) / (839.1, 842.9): 0.98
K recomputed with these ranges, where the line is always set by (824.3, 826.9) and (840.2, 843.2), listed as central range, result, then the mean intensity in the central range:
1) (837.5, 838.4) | -0.010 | 14.9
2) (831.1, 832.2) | 0.014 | 14.6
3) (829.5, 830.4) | -0.028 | 15.3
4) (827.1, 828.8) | -0.041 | 15.2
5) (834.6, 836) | 0.051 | 14.2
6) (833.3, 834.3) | 0.008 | 14.7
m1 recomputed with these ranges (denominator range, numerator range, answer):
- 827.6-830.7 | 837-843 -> 0.97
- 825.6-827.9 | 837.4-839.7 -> 0.98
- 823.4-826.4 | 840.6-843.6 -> 0.99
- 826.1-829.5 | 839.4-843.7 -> 0.97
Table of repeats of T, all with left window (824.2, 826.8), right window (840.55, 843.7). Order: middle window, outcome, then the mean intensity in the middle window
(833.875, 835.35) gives 0.01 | 14.6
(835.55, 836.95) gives 0.01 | 14.7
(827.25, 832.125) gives -0.01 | 14.9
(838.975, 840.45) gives 0.03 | 14.3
